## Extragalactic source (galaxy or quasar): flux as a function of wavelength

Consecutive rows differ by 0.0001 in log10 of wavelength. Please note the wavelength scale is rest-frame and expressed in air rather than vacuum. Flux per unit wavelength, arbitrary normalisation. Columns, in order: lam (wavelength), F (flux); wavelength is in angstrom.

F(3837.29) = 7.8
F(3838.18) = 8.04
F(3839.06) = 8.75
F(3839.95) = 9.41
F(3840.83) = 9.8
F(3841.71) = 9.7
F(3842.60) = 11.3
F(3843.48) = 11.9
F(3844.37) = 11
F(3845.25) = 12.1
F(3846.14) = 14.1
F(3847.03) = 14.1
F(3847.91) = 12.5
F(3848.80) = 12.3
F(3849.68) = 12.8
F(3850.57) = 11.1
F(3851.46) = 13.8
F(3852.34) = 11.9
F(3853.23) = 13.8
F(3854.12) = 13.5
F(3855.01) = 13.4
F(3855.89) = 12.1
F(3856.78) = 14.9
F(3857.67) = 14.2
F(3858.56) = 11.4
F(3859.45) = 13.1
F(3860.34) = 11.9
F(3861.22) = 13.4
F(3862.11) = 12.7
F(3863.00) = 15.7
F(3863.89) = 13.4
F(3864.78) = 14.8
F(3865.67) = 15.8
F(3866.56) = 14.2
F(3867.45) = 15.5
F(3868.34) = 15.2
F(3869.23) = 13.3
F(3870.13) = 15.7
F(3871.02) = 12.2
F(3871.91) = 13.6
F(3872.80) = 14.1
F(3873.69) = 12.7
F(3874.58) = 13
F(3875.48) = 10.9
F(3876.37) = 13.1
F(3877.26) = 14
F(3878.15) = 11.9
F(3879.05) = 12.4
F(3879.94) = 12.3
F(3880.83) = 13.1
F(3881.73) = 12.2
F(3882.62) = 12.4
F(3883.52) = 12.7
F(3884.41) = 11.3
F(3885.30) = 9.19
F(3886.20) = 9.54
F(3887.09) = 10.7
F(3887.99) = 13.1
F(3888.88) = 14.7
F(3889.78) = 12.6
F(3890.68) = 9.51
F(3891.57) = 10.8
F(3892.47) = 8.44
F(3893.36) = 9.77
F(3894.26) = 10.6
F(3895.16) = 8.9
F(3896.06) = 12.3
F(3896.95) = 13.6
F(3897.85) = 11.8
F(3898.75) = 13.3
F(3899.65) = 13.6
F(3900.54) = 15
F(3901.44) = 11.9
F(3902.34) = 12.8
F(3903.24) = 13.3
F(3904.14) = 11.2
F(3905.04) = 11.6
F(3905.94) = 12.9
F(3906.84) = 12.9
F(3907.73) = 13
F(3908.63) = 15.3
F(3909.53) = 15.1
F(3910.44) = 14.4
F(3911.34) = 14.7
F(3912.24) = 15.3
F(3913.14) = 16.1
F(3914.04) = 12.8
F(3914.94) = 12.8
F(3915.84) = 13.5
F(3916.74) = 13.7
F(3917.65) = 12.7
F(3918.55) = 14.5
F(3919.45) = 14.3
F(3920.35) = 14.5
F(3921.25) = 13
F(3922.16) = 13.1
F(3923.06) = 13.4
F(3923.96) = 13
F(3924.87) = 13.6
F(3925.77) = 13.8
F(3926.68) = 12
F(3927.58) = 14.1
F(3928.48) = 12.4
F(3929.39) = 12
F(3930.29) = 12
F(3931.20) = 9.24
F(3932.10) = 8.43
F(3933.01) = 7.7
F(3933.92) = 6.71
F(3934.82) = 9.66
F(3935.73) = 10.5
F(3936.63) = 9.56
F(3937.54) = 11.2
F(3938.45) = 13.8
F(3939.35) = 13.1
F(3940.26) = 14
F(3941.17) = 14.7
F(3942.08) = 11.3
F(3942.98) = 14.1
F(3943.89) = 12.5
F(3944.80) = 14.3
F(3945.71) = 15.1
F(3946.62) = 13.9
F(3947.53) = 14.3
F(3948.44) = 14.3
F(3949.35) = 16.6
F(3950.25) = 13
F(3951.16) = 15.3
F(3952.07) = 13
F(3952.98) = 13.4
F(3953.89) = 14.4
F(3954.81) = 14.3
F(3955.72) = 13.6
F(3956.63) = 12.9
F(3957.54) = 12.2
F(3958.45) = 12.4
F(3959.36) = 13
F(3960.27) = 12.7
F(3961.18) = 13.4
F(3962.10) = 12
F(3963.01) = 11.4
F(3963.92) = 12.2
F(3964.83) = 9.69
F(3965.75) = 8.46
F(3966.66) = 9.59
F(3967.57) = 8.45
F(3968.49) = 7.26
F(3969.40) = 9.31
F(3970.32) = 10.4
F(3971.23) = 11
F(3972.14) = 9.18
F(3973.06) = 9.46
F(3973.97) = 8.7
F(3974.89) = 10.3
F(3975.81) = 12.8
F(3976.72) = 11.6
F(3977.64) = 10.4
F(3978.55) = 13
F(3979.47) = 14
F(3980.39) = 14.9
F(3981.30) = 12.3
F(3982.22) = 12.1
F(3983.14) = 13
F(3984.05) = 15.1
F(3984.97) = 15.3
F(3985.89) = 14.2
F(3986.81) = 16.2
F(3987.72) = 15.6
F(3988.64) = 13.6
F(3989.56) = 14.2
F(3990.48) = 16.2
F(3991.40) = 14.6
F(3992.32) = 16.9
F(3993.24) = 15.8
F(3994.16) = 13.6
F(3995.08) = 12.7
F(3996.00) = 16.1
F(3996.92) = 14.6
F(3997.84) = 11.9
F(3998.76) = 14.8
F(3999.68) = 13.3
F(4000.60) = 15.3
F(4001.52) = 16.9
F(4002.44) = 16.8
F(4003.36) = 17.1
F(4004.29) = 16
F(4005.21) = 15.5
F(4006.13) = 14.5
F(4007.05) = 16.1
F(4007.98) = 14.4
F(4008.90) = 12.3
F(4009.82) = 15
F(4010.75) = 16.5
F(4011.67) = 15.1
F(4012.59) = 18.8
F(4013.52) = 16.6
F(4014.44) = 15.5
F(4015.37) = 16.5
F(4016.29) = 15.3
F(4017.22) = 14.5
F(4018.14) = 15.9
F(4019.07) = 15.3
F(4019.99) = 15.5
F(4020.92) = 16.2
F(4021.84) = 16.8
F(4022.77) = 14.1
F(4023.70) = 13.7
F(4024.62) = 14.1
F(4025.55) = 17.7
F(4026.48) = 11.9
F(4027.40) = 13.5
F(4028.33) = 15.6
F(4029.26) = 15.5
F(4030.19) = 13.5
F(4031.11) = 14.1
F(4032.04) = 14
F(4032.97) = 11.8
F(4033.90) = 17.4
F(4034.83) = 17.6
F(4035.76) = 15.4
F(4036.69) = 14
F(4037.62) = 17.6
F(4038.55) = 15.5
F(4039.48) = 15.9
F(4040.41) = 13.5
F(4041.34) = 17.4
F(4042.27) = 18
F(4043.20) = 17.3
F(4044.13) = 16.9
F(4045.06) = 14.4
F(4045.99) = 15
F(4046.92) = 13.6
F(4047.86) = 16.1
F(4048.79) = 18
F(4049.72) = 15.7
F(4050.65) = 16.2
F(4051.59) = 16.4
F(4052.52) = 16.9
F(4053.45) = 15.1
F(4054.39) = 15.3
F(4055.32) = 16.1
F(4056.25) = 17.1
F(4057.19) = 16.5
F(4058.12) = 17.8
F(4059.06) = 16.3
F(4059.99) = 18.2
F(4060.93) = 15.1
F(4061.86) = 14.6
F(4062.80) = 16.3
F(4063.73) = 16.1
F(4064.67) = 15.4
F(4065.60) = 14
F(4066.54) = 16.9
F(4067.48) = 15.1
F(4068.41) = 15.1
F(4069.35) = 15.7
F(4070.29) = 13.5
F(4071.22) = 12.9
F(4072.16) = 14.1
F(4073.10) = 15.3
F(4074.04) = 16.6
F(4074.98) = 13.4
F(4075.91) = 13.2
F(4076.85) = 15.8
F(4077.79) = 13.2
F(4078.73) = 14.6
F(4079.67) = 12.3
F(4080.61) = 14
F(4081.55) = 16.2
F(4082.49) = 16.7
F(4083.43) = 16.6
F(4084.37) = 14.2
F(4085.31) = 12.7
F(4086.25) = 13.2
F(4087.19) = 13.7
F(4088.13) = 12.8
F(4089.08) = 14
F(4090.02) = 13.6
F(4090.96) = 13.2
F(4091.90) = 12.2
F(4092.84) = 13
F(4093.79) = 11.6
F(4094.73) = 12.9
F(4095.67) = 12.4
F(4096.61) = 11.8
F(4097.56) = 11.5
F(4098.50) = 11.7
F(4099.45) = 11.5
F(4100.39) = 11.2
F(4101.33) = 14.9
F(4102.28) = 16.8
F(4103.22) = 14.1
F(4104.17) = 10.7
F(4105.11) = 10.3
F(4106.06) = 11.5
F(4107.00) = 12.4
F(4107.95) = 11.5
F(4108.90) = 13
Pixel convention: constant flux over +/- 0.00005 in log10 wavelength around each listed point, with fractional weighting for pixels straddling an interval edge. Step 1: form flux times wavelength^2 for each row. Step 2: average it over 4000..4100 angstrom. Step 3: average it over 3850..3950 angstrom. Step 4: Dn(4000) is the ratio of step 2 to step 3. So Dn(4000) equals 1.26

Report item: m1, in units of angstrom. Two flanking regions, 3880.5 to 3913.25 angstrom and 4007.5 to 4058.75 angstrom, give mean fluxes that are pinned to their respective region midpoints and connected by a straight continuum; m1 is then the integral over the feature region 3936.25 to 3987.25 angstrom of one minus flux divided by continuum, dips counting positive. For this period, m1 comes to 5.2 angstrom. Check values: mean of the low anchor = 12.4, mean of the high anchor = 15.6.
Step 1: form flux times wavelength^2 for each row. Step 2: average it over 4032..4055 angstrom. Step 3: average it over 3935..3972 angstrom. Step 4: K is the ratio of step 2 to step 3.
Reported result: 1.3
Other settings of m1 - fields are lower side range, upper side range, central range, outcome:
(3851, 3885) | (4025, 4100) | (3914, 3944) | 3.3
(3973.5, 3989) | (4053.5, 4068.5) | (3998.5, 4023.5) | -2.4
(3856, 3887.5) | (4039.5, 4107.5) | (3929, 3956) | 2.1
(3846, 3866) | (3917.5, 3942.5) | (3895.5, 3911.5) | -0.9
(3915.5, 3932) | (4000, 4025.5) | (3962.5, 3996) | 5.2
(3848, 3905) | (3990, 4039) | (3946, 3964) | 0.8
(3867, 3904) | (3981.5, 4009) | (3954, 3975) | 4.6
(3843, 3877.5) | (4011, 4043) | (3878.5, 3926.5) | 4.0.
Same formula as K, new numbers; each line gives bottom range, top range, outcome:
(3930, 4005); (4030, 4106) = 1.20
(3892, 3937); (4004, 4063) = 1.33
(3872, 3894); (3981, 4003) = 1.31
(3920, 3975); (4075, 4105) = 1.20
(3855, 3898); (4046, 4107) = 1.26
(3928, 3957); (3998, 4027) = 1.27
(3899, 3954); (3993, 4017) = 1.22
